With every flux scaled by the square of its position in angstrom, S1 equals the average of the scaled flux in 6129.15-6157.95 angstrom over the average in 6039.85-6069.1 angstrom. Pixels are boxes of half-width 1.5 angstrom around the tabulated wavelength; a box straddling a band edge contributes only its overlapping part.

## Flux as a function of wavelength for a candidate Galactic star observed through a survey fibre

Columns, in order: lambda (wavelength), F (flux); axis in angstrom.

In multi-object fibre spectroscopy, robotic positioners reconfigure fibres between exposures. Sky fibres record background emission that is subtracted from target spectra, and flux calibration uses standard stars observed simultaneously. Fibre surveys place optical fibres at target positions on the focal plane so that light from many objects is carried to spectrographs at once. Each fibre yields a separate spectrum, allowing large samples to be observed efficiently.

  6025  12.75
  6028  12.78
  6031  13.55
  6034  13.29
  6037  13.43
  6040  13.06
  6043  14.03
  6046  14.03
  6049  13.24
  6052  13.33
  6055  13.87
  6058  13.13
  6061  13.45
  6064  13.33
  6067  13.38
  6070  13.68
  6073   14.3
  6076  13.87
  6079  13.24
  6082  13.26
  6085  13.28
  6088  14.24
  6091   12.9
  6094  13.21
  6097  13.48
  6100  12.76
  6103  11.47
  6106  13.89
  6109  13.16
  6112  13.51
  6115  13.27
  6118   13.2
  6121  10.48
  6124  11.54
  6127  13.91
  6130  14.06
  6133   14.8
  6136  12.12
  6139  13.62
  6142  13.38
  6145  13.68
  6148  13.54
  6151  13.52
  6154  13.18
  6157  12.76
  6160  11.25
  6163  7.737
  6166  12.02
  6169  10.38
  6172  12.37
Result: 1.0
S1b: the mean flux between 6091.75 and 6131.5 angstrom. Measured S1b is 12.9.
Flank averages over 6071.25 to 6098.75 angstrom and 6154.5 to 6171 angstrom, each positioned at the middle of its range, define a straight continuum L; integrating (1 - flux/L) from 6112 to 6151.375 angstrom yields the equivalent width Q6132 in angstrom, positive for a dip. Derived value -3.8 angstrom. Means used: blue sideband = 13.5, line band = 13.2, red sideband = 11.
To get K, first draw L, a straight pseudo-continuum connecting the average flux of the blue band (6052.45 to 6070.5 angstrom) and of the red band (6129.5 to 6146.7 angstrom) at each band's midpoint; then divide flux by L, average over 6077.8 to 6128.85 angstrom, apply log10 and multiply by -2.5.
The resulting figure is 0.04 mag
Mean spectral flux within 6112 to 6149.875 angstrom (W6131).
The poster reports 13.2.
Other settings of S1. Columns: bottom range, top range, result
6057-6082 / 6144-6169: 0.92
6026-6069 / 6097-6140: 0.99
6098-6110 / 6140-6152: 1.07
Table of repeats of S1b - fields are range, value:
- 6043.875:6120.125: 13.4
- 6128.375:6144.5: 13.6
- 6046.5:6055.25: 13.5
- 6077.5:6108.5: 13.2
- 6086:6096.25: 13.4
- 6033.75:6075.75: 13.6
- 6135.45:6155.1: 13.4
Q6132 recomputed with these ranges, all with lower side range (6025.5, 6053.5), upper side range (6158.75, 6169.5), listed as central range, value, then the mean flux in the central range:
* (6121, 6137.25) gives -2.7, 13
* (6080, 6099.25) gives -1.9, 13.4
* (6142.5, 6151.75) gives -2.4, 13.6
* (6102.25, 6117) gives -1.9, 13.1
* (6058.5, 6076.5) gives -1.3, 13.6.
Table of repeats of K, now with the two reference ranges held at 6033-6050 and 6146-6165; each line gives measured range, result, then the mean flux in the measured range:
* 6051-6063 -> -0.01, 13.4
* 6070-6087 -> -0.05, 13.6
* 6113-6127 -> 0.01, 12.4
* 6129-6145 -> -0.11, 13.6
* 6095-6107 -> -0.01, 12.9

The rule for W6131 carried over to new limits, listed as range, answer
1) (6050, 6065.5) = 13.4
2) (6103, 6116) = 13.2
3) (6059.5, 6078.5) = 13.6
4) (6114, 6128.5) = 12.5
